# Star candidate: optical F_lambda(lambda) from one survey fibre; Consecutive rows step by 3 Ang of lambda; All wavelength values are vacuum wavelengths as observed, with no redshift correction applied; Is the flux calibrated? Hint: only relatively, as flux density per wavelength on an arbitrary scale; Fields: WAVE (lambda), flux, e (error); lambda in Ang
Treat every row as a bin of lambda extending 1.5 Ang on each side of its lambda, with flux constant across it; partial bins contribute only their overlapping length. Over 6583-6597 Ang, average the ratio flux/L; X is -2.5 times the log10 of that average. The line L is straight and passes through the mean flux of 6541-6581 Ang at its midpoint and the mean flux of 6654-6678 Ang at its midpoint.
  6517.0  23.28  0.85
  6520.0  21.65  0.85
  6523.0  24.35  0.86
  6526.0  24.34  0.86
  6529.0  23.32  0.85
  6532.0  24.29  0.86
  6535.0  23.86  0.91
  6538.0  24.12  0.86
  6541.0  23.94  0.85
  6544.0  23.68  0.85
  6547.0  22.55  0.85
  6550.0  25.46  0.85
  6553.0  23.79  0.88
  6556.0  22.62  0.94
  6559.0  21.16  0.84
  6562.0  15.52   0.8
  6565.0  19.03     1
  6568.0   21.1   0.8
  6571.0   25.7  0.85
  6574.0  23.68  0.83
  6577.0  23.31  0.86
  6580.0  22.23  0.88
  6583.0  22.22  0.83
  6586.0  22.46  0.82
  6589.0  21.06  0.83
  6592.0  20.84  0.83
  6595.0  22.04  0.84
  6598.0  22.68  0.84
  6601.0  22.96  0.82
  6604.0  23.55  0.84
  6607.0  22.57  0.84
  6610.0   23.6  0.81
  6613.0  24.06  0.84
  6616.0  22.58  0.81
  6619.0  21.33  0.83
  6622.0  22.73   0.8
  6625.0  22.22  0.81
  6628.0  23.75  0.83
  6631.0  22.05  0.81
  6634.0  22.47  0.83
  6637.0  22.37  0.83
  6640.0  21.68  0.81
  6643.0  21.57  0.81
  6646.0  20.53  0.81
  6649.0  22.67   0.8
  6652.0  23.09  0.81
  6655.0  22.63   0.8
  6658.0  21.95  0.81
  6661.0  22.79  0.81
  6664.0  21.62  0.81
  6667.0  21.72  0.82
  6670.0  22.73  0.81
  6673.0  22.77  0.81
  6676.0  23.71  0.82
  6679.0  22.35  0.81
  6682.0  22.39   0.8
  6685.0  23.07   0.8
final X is 0.03 mag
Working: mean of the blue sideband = 22.4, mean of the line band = 21.7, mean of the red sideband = 22.5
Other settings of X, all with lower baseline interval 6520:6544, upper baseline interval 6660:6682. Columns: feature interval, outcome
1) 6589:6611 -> 0.034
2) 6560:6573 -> 0.149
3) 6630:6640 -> 0.031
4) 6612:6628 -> 0.017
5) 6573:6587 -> 0.030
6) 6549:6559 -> 0.009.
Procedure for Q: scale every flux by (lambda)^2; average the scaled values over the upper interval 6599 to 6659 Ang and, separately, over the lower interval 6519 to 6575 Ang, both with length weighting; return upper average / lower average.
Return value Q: 1.0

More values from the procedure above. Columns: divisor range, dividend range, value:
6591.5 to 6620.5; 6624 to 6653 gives 0.99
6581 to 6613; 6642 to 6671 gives 1.00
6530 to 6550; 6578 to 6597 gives 0.93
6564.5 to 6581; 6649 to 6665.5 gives 1.01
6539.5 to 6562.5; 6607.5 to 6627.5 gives 1.03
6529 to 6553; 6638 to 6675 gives 0.96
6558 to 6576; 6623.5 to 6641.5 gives 1.08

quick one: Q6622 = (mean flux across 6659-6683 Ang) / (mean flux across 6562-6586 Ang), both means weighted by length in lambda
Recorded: 1.0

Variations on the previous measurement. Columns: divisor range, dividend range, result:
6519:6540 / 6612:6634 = 0.95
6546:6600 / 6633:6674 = 1.00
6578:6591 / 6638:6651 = 0.99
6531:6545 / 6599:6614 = 0.97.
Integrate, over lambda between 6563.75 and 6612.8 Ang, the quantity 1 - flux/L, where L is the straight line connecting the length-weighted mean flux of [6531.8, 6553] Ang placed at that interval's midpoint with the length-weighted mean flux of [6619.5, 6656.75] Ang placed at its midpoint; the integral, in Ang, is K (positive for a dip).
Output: 1.4 Ang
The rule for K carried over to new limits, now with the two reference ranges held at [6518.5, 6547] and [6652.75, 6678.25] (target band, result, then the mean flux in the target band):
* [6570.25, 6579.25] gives -0.2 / 23.9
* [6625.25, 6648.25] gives 0.7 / 22.1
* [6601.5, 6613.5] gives -0.2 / 23.4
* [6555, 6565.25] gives 1.7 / 19.5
